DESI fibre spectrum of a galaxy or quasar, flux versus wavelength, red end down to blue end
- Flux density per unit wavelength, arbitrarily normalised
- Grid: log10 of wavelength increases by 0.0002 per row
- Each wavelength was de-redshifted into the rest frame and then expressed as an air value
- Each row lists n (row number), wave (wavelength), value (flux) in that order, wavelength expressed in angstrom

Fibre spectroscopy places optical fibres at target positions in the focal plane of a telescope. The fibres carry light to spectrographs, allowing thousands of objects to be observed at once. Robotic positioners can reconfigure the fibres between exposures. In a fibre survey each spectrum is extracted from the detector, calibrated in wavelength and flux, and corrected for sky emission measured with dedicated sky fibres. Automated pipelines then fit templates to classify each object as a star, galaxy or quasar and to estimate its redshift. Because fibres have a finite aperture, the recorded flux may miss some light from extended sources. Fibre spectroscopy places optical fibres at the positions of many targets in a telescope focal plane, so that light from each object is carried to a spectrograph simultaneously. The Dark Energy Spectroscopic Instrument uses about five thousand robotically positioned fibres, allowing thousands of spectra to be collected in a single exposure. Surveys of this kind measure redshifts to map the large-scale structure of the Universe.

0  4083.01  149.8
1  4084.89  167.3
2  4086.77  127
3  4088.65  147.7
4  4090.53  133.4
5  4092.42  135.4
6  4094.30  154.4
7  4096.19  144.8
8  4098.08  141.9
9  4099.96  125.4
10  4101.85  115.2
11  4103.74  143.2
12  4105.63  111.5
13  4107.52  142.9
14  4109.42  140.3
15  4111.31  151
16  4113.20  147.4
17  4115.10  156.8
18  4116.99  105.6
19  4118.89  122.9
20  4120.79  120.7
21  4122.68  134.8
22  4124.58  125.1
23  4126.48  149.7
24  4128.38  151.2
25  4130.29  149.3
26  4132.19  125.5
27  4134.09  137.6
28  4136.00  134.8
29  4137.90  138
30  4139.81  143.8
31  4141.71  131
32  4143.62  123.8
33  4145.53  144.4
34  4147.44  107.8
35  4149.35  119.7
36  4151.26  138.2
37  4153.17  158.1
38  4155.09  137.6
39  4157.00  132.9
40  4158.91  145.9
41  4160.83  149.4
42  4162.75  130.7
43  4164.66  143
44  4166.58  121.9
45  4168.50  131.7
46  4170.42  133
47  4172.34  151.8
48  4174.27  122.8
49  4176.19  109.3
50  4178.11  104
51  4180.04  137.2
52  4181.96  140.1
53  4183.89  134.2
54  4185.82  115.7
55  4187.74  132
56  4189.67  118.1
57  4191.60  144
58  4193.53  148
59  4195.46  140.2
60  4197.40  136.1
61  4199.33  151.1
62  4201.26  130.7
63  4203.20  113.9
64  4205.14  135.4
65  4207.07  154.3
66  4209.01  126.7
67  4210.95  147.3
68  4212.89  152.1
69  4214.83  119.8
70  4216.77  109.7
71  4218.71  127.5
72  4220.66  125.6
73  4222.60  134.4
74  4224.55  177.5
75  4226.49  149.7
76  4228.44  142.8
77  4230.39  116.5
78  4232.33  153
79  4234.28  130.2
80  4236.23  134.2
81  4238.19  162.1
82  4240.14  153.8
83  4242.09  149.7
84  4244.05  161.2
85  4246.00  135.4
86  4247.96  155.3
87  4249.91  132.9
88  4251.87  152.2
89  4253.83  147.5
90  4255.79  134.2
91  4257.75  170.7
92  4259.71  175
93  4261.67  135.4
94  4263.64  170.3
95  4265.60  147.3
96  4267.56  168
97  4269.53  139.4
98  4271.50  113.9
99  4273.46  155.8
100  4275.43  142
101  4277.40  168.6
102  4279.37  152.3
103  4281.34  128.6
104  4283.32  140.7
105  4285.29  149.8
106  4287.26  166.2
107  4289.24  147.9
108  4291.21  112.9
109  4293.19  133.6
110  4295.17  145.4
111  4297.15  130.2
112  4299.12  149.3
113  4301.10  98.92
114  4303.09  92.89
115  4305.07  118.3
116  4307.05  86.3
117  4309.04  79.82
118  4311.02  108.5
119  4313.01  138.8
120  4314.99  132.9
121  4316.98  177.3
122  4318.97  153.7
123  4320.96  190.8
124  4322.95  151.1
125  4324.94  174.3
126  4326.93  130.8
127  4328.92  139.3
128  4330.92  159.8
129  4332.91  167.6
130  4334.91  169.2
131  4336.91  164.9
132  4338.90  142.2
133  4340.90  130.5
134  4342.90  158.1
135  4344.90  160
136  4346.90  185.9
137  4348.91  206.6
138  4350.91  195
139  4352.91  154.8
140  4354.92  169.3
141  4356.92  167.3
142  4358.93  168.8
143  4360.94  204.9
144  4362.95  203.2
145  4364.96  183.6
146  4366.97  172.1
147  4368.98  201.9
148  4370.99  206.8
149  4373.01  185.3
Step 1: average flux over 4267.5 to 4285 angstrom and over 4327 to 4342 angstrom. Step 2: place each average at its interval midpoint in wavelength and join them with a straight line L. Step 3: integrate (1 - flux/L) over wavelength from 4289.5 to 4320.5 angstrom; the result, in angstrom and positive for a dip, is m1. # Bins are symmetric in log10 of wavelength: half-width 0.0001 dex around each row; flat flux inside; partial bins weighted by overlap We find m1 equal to 4.7 angstrom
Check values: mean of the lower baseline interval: 144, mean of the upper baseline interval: 152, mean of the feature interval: 126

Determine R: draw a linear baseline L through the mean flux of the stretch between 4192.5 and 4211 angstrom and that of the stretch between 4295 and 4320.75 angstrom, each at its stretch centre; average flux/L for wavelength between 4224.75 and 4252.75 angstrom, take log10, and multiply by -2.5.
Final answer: -0.10 mag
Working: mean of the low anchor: 138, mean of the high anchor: 125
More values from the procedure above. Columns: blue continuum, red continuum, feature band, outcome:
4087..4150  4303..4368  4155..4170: 0.023 mag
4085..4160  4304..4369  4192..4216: 0.052 mag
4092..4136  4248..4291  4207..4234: 0.056 mag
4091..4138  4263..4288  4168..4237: 0.070 mag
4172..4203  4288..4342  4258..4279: -0.125 mag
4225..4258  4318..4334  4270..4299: 0.075 mag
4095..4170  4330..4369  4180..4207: 0.086 mag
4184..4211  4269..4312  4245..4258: -0.107 mag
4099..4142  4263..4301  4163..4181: 0.078 mag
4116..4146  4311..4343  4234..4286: -0.014 mag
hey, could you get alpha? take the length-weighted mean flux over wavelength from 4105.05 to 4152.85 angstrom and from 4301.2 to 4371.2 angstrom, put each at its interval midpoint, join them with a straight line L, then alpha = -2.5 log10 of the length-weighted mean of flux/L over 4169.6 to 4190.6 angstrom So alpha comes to 0.11 mag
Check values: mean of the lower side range 135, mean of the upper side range 157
